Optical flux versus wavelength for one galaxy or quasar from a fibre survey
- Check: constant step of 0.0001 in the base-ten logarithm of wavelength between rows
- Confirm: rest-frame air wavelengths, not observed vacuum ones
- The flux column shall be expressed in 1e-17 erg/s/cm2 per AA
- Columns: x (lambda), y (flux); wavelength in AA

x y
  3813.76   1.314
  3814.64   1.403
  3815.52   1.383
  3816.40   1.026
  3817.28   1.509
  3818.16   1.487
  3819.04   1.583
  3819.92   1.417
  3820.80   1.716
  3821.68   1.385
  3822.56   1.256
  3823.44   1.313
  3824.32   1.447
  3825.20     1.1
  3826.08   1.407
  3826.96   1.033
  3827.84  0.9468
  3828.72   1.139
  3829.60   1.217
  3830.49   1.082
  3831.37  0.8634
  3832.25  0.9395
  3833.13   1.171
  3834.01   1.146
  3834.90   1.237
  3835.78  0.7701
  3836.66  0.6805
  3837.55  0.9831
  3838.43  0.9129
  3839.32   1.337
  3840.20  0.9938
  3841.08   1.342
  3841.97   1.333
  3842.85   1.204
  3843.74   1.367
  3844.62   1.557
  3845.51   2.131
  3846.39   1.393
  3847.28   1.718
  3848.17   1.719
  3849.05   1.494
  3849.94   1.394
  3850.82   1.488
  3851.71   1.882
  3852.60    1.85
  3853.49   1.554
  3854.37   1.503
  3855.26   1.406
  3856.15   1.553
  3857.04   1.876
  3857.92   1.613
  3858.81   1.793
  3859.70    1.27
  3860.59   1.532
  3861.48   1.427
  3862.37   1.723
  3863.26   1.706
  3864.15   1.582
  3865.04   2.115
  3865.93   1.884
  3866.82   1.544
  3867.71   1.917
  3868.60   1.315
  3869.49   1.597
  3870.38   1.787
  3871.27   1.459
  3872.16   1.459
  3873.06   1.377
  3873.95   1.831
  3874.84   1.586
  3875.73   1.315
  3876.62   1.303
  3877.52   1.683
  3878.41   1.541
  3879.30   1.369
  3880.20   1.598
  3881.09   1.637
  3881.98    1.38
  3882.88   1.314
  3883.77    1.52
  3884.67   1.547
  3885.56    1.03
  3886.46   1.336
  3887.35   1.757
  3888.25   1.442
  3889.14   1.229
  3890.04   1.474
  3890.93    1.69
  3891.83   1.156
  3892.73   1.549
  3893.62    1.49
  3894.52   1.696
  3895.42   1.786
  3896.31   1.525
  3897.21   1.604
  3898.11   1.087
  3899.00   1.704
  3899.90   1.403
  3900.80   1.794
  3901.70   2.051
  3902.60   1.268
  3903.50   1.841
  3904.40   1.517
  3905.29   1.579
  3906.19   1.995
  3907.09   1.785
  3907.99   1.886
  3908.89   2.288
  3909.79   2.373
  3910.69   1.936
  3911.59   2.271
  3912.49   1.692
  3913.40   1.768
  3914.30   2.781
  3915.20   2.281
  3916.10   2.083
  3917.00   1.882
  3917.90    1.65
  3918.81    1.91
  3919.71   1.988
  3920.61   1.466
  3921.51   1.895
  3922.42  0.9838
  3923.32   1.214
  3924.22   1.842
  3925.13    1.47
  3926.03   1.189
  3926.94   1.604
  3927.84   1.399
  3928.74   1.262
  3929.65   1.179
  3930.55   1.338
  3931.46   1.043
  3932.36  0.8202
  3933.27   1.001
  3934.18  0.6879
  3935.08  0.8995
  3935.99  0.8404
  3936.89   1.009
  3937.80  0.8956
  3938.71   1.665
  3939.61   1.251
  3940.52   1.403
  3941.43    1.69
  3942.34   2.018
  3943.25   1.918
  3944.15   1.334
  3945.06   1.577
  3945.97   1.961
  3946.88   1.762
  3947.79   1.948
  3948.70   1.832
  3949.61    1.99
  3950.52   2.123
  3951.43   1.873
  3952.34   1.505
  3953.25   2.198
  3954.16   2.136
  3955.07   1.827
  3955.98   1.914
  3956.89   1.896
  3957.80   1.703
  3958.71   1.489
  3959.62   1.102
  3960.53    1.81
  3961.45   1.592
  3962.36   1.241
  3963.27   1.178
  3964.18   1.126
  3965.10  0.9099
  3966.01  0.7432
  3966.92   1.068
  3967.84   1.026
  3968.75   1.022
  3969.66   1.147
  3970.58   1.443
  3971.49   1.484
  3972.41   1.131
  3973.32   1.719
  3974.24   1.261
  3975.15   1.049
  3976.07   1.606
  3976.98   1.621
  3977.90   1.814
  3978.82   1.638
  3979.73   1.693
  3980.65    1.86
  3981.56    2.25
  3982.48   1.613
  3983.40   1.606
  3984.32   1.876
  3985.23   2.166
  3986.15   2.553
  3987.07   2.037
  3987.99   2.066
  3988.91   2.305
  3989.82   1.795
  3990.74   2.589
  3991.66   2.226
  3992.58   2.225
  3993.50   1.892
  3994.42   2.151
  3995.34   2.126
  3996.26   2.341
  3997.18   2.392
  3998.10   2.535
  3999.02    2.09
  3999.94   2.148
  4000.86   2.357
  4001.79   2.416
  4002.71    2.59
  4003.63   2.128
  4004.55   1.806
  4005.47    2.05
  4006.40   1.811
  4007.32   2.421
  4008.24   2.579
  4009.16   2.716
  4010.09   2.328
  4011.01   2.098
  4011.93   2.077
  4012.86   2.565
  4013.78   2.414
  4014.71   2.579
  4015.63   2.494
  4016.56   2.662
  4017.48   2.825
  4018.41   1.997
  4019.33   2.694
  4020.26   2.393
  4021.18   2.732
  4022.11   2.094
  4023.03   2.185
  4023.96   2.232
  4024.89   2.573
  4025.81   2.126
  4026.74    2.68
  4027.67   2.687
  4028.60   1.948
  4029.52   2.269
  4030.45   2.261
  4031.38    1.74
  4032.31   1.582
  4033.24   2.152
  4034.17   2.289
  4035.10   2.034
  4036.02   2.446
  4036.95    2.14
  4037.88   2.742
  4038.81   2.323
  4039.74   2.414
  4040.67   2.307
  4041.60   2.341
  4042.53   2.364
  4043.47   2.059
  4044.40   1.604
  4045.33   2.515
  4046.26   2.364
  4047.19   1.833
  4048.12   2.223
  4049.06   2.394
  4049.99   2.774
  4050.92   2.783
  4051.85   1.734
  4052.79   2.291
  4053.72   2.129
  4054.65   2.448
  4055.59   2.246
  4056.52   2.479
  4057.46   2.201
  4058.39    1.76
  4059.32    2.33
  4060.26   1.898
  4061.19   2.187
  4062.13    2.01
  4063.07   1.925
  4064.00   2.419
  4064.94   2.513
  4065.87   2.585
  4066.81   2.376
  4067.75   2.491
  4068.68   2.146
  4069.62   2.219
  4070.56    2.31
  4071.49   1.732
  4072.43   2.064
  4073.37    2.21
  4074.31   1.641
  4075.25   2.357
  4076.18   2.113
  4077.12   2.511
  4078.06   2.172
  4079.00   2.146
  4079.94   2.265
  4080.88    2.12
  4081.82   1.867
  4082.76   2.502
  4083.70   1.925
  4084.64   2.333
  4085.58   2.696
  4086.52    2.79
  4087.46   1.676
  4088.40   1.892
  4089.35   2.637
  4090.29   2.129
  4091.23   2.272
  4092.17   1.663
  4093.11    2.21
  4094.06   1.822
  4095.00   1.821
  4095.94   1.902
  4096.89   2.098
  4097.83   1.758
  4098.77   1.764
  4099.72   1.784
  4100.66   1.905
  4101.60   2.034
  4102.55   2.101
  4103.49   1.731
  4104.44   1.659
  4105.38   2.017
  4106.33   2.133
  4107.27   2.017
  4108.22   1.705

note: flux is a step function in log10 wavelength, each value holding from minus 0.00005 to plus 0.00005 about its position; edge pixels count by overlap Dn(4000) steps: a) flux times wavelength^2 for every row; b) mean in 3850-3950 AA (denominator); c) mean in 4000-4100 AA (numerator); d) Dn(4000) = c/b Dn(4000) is 1.52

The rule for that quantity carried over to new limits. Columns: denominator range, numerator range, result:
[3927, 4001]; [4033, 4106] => 1.39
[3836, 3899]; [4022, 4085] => 1.62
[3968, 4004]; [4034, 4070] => 1.22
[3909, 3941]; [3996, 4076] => 1.58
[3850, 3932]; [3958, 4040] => 1.31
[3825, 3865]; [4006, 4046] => 1.85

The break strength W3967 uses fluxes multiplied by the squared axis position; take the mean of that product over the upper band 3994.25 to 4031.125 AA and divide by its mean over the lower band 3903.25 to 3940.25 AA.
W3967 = 1.6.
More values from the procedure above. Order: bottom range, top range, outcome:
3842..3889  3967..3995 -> 1.19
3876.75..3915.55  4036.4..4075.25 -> 1.45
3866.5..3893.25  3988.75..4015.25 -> 1.62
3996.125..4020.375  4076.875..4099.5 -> 0.94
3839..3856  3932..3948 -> 0.95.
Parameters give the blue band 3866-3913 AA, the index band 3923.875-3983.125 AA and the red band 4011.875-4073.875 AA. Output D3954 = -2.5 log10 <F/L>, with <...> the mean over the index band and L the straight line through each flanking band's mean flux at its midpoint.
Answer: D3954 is 0.27 mag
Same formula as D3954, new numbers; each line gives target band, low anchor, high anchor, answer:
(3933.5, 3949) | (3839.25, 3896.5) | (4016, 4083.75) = 0.259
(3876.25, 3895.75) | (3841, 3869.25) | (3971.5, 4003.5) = 0.148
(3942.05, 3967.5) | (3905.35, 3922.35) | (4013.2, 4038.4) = 0.273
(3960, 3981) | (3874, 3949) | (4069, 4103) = 0.277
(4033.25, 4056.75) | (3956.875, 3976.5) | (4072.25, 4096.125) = -0.224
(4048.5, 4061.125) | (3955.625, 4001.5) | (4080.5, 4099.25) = -0.146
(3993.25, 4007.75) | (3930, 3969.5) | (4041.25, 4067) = -0.202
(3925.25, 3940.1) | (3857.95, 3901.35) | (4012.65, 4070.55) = 0.488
